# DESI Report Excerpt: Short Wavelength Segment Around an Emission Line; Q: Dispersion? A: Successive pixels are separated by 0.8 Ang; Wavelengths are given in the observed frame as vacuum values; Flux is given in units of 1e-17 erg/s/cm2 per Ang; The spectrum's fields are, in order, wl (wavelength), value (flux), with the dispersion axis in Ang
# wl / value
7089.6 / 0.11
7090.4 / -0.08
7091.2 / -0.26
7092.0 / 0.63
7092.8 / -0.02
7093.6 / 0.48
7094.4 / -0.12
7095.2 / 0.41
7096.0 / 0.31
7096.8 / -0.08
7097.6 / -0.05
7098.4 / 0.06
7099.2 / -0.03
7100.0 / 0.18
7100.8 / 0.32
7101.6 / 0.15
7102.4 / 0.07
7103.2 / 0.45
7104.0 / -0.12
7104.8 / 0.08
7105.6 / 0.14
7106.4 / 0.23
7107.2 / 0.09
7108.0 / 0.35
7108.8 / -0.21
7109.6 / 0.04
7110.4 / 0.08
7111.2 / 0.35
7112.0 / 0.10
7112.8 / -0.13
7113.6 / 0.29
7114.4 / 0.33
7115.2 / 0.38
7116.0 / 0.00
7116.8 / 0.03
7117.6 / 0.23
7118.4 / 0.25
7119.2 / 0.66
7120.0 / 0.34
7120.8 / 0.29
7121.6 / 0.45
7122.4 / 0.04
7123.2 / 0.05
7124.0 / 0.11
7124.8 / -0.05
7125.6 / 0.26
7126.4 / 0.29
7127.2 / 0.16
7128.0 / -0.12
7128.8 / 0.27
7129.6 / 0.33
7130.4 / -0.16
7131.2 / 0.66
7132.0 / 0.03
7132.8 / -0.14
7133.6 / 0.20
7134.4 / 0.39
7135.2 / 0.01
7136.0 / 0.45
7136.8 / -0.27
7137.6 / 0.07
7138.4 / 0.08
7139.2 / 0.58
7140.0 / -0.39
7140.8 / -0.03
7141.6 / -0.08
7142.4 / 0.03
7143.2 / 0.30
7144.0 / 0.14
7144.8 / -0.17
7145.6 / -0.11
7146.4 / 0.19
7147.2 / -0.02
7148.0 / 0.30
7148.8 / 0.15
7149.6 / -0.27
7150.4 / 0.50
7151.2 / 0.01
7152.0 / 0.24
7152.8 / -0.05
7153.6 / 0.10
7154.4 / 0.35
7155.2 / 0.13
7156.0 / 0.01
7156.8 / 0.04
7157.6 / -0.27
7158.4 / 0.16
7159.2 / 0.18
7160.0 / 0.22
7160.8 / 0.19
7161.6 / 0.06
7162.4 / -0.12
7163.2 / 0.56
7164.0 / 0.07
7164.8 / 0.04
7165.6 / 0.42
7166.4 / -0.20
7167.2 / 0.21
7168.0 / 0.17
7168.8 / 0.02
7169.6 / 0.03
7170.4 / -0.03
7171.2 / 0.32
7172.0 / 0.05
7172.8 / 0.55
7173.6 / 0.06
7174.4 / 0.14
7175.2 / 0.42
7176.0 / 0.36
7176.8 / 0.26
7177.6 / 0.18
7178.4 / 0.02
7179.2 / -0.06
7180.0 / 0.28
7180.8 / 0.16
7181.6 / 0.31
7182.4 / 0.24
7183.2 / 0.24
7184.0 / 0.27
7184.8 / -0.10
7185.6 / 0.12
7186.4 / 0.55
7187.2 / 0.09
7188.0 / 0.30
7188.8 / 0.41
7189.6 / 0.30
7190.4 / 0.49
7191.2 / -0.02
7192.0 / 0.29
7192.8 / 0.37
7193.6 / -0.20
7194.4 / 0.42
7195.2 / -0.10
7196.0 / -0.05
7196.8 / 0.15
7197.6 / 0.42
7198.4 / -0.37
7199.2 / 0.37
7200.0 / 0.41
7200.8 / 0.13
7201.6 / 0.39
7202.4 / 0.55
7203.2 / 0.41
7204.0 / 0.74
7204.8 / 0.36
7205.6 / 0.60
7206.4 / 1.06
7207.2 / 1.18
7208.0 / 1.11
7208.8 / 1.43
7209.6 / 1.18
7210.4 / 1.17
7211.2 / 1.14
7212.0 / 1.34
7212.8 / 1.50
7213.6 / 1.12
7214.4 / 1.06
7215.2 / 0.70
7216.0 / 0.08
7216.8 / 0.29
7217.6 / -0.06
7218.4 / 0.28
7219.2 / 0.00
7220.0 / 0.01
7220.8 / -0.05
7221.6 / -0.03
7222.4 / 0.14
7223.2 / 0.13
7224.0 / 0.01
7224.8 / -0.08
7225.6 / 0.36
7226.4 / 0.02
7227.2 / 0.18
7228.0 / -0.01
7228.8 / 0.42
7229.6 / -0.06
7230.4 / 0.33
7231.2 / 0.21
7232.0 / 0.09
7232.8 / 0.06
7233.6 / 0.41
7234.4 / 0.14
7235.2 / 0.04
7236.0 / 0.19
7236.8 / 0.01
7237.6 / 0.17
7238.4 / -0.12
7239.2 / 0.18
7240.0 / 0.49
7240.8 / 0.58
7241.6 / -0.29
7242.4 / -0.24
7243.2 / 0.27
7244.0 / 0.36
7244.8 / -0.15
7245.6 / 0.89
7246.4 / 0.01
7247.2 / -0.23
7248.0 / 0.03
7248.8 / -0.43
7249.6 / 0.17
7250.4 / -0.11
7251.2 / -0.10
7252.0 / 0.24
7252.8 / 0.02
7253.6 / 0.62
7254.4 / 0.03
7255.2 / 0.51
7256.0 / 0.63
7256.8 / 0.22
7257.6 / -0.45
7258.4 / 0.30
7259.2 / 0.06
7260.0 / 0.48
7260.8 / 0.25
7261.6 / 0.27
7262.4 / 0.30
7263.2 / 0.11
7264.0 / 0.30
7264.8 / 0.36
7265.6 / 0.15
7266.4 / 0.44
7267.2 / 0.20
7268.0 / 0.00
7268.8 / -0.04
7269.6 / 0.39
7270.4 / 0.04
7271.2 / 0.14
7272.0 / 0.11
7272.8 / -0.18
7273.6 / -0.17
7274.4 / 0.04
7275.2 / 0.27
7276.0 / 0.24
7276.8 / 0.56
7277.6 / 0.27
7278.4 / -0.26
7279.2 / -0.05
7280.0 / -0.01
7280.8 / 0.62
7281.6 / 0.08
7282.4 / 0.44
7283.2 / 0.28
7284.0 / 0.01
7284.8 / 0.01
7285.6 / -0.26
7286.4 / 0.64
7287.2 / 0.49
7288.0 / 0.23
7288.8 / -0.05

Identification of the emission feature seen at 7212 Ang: [O II]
